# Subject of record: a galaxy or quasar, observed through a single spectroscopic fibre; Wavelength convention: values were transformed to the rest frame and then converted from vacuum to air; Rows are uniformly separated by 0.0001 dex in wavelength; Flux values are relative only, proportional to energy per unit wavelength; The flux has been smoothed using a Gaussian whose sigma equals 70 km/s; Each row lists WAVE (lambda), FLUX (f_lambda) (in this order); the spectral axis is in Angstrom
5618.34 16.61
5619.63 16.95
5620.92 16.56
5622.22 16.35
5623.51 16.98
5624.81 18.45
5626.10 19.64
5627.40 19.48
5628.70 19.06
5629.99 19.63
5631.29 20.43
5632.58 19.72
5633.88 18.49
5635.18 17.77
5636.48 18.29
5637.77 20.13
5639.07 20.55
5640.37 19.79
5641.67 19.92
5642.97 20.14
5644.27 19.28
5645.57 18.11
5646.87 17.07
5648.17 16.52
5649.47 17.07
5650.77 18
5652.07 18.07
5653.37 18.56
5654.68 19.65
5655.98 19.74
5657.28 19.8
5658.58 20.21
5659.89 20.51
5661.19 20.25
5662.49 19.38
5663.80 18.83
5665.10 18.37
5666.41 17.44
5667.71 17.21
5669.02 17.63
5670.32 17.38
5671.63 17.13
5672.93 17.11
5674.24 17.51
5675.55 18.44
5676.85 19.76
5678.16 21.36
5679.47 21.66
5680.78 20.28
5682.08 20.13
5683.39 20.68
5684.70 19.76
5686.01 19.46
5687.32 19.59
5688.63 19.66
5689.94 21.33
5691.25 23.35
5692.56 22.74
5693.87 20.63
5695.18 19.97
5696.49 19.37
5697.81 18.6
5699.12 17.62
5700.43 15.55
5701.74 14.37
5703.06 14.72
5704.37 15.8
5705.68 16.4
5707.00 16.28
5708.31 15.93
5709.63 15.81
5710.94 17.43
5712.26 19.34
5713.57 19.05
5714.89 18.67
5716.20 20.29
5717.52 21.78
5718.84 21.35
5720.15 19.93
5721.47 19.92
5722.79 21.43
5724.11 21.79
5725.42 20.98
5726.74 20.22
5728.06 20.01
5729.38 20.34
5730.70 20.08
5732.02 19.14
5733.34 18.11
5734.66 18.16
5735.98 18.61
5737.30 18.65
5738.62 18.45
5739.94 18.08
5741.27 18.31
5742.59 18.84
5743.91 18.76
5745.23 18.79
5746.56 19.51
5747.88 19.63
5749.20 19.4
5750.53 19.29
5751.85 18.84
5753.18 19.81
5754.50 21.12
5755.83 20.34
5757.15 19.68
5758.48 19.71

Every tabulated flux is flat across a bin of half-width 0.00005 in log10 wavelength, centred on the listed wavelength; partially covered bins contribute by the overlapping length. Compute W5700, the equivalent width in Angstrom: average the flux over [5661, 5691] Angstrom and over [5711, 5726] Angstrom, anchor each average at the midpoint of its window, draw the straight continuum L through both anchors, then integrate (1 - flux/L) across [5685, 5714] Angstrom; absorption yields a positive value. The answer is 2.1 Angstrom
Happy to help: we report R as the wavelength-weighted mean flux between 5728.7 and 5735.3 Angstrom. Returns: 19.2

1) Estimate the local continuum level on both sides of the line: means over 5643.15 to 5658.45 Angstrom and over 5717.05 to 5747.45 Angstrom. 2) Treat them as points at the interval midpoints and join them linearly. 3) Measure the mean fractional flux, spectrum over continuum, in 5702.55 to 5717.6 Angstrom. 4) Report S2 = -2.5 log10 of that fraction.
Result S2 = 0.11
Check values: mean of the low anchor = 18.5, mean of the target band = 17.5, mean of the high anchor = 19.6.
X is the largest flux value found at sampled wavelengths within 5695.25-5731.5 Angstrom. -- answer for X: 21.79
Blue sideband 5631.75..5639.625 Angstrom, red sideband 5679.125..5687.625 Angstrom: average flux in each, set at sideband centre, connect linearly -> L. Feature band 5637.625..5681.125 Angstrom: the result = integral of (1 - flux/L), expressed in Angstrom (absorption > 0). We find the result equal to 1.8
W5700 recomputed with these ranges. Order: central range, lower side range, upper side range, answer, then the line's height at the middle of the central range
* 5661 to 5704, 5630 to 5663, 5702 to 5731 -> 0.1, 19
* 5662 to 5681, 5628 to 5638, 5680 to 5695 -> 1.6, 20.2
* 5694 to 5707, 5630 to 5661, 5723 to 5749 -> 1.5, 19.2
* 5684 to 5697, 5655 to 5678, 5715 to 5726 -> -0.6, 19.7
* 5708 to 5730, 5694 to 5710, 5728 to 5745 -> -2.3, 17.8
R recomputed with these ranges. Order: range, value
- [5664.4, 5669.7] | 17.7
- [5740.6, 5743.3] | 18.6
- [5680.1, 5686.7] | 20.1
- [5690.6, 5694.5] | 22.3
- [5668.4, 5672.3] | 17.4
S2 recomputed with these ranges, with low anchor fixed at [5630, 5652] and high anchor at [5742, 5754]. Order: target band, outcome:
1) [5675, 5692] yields -0.08 mag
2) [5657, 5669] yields -0.01 mag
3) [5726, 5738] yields 0.00 mag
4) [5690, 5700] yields -0.07 mag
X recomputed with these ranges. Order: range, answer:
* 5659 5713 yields 23.35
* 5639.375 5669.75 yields 20.51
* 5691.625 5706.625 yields 22.74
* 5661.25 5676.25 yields 19.38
